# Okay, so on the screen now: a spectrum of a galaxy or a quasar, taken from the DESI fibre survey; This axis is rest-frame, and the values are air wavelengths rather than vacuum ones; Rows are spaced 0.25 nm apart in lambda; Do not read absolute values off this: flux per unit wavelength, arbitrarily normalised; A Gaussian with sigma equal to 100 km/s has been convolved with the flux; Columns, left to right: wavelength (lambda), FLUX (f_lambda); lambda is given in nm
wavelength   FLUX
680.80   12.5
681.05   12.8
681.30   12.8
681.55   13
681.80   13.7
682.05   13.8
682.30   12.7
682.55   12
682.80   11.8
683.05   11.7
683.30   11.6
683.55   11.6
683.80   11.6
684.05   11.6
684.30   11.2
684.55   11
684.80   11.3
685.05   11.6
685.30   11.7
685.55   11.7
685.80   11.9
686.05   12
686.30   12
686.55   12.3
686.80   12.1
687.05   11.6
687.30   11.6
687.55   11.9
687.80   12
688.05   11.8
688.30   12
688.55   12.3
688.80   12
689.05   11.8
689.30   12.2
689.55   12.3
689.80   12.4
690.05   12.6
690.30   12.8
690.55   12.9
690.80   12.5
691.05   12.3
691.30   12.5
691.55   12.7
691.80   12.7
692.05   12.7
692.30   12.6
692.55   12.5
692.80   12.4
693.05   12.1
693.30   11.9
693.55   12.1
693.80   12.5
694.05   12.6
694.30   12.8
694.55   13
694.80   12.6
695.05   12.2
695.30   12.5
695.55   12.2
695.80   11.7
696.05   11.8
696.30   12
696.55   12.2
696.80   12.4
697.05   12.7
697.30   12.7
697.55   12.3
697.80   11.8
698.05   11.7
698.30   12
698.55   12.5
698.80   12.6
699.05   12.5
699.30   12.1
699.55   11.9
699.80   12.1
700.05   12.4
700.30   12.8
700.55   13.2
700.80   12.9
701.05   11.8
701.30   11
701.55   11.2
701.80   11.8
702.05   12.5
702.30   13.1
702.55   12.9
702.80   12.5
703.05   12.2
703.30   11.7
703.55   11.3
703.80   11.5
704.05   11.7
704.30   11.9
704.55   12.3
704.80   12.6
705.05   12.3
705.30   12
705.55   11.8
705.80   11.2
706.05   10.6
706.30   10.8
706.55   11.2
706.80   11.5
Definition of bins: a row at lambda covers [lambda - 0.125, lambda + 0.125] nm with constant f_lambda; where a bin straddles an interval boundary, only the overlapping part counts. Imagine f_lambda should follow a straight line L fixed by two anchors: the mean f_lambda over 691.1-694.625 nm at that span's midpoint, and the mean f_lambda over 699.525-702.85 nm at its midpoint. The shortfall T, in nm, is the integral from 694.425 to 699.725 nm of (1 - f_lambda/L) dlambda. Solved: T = 0.06 nm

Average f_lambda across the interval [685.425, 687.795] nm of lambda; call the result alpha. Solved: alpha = 11.9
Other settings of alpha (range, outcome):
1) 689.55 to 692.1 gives 12.6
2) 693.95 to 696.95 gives 12.3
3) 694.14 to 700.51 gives 12.3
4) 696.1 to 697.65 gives 12.4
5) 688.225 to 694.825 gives 12.4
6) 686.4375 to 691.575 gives 12.2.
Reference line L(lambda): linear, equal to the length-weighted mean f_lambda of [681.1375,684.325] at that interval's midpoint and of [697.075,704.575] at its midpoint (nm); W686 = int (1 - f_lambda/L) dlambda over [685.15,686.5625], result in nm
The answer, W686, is 0.04 nm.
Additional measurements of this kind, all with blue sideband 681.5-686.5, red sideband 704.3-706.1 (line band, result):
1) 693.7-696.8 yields -0.109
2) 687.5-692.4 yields -0.170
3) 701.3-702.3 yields 0.001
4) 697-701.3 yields -0.144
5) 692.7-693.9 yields -0.026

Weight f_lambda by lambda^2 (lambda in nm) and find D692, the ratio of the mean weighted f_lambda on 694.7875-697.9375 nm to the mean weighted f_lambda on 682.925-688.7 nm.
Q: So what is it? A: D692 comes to 1.1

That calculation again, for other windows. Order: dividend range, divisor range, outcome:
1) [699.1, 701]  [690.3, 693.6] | 1.02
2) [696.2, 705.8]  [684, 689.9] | 1.07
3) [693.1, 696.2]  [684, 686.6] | 1.09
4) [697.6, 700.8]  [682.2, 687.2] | 1.09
